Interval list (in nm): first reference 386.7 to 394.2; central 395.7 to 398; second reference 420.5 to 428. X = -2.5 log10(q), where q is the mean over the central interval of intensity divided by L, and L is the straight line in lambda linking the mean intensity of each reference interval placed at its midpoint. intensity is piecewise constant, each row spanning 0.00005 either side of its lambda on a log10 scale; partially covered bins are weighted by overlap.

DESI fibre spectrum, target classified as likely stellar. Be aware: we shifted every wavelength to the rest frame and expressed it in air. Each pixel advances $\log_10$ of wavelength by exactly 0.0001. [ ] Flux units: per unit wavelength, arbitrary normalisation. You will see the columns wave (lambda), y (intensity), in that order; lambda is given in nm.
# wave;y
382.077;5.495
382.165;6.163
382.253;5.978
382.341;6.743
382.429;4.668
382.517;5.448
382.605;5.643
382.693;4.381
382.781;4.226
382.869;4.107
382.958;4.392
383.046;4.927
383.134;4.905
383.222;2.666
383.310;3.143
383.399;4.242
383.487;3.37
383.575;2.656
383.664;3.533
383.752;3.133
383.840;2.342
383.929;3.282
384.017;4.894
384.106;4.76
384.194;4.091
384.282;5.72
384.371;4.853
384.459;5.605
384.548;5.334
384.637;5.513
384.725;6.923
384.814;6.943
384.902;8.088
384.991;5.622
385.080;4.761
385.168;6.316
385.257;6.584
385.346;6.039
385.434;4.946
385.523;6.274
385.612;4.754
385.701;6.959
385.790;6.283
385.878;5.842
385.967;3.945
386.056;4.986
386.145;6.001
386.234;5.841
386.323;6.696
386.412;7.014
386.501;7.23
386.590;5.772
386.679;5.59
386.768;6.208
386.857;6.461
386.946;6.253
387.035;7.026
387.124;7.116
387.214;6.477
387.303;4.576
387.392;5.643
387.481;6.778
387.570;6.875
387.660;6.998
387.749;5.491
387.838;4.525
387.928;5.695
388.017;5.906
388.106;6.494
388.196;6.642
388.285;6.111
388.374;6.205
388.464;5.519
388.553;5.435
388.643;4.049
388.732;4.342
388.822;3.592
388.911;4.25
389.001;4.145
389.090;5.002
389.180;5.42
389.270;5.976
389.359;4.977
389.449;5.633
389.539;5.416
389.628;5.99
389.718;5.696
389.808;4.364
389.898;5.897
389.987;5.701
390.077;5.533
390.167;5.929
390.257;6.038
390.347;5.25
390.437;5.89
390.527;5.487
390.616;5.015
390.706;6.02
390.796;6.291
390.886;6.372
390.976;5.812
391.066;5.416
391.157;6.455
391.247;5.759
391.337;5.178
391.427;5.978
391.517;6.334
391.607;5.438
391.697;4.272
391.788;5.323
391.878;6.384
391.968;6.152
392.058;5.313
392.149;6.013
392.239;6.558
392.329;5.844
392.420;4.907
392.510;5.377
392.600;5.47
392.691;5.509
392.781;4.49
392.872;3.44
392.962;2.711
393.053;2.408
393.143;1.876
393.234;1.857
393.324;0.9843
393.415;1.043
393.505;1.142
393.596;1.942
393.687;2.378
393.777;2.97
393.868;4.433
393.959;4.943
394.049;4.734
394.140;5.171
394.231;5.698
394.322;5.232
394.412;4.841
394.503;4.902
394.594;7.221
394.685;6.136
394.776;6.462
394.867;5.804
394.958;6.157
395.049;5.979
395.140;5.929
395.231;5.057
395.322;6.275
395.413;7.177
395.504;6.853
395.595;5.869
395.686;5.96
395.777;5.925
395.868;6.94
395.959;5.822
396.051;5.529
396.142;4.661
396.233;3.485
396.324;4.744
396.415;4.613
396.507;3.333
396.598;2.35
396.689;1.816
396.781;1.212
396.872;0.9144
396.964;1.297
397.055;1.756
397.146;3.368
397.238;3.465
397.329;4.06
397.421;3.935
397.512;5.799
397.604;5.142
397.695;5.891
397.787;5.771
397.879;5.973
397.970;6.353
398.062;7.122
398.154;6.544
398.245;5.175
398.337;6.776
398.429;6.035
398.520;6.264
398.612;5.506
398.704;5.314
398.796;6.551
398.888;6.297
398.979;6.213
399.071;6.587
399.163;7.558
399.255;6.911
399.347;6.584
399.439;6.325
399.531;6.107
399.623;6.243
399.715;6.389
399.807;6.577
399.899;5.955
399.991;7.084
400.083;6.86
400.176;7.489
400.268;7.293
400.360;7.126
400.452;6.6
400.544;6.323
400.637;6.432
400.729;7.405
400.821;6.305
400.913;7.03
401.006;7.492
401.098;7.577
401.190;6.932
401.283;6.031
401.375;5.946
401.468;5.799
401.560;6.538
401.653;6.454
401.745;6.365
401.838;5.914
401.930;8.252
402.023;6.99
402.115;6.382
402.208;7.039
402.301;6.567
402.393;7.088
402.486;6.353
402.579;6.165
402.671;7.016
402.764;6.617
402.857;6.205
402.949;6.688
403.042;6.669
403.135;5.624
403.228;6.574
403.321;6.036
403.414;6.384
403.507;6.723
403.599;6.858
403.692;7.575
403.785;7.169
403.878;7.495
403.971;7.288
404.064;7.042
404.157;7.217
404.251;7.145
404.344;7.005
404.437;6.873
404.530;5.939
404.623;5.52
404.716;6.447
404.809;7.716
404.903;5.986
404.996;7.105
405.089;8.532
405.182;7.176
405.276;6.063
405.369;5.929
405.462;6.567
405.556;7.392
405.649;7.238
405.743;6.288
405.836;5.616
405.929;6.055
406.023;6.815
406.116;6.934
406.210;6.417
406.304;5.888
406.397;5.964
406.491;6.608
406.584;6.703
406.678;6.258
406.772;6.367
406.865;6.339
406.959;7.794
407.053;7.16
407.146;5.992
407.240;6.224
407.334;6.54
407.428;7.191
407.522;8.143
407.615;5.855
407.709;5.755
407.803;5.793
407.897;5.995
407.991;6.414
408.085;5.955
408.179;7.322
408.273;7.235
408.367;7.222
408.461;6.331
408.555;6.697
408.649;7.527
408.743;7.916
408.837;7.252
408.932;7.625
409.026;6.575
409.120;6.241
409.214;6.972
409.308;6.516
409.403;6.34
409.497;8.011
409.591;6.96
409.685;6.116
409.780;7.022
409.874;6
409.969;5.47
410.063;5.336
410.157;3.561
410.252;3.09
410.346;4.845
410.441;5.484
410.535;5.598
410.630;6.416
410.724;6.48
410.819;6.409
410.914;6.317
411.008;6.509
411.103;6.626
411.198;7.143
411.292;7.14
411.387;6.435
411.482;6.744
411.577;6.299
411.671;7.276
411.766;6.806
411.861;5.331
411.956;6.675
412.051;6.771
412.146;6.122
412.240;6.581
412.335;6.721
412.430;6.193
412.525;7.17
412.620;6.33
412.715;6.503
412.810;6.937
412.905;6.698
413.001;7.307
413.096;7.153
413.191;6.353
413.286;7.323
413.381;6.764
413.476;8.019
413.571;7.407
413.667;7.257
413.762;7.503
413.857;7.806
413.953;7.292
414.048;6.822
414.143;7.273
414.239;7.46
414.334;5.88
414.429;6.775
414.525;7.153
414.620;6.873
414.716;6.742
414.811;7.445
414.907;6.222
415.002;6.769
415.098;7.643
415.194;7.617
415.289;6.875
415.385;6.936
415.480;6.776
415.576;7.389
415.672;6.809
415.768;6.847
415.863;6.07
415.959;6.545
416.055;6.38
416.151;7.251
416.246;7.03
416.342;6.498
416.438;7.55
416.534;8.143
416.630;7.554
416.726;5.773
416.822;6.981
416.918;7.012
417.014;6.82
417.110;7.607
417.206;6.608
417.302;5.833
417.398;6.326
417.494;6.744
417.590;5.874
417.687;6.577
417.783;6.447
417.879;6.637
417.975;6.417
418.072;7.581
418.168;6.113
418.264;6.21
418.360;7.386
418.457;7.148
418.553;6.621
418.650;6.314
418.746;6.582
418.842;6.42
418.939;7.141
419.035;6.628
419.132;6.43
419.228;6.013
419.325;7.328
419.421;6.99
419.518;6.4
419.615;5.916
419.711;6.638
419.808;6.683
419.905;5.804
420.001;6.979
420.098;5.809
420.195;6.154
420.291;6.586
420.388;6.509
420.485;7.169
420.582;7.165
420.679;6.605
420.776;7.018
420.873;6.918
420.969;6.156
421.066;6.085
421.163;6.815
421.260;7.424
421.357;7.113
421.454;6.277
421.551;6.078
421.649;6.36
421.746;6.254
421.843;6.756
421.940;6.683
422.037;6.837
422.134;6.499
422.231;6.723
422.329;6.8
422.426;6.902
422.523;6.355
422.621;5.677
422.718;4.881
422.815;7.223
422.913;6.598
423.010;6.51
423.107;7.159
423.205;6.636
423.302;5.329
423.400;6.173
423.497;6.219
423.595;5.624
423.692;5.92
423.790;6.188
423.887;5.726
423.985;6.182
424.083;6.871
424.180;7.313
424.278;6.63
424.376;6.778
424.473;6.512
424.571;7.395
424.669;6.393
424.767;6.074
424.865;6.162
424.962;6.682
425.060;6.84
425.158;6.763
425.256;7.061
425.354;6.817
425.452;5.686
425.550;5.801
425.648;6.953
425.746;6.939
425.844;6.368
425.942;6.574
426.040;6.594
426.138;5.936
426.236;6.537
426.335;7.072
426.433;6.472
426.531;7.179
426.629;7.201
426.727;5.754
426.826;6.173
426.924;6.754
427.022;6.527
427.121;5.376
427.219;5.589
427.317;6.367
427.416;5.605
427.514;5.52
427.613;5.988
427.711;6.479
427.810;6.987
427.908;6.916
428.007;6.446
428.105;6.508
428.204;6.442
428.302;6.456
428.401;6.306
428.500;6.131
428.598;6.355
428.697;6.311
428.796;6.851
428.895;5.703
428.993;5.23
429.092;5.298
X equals 0.28 mag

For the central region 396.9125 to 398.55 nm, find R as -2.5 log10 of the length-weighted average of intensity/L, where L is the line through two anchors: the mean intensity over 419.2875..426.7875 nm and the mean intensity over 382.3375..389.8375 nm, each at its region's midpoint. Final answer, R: 0.14 mag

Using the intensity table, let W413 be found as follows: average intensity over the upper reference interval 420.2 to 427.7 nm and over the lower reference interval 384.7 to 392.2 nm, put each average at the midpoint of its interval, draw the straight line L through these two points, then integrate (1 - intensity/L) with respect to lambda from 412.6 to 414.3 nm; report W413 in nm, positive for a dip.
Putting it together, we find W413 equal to -0.234 nm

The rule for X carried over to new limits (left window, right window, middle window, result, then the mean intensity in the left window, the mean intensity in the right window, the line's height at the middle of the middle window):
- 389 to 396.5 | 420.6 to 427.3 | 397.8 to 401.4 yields -0.204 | 5.12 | 6.48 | 5.42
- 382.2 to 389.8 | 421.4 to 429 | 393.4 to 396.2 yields 0.087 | 5.37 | 6.4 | 5.6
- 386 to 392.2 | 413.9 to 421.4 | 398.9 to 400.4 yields -0.099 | 5.73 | 6.76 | 6.11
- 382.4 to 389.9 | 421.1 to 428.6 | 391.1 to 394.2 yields 0.251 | 5.35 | 6.44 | 5.53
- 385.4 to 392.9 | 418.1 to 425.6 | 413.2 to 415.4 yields -0.128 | 5.67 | 6.52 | 6.32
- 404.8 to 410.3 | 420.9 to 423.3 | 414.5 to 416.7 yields -0.075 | 6.53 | 6.52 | 6.52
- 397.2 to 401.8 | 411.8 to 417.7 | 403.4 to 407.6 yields -0.037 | 6.3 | 6.87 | 6.52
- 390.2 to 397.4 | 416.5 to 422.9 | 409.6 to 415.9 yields -0.085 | 4.72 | 6.61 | 6.1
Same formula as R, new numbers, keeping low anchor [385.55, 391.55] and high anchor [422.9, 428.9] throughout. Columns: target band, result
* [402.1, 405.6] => -0.124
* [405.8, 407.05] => -0.071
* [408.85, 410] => -0.096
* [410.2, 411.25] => 0.044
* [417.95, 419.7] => -0.061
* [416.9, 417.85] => -0.053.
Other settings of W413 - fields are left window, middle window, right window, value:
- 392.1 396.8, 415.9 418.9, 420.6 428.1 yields -0.35 nm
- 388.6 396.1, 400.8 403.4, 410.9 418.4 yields -0.32 nm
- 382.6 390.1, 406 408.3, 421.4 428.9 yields -0.24 nm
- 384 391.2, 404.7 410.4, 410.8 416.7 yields 0.09 nm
